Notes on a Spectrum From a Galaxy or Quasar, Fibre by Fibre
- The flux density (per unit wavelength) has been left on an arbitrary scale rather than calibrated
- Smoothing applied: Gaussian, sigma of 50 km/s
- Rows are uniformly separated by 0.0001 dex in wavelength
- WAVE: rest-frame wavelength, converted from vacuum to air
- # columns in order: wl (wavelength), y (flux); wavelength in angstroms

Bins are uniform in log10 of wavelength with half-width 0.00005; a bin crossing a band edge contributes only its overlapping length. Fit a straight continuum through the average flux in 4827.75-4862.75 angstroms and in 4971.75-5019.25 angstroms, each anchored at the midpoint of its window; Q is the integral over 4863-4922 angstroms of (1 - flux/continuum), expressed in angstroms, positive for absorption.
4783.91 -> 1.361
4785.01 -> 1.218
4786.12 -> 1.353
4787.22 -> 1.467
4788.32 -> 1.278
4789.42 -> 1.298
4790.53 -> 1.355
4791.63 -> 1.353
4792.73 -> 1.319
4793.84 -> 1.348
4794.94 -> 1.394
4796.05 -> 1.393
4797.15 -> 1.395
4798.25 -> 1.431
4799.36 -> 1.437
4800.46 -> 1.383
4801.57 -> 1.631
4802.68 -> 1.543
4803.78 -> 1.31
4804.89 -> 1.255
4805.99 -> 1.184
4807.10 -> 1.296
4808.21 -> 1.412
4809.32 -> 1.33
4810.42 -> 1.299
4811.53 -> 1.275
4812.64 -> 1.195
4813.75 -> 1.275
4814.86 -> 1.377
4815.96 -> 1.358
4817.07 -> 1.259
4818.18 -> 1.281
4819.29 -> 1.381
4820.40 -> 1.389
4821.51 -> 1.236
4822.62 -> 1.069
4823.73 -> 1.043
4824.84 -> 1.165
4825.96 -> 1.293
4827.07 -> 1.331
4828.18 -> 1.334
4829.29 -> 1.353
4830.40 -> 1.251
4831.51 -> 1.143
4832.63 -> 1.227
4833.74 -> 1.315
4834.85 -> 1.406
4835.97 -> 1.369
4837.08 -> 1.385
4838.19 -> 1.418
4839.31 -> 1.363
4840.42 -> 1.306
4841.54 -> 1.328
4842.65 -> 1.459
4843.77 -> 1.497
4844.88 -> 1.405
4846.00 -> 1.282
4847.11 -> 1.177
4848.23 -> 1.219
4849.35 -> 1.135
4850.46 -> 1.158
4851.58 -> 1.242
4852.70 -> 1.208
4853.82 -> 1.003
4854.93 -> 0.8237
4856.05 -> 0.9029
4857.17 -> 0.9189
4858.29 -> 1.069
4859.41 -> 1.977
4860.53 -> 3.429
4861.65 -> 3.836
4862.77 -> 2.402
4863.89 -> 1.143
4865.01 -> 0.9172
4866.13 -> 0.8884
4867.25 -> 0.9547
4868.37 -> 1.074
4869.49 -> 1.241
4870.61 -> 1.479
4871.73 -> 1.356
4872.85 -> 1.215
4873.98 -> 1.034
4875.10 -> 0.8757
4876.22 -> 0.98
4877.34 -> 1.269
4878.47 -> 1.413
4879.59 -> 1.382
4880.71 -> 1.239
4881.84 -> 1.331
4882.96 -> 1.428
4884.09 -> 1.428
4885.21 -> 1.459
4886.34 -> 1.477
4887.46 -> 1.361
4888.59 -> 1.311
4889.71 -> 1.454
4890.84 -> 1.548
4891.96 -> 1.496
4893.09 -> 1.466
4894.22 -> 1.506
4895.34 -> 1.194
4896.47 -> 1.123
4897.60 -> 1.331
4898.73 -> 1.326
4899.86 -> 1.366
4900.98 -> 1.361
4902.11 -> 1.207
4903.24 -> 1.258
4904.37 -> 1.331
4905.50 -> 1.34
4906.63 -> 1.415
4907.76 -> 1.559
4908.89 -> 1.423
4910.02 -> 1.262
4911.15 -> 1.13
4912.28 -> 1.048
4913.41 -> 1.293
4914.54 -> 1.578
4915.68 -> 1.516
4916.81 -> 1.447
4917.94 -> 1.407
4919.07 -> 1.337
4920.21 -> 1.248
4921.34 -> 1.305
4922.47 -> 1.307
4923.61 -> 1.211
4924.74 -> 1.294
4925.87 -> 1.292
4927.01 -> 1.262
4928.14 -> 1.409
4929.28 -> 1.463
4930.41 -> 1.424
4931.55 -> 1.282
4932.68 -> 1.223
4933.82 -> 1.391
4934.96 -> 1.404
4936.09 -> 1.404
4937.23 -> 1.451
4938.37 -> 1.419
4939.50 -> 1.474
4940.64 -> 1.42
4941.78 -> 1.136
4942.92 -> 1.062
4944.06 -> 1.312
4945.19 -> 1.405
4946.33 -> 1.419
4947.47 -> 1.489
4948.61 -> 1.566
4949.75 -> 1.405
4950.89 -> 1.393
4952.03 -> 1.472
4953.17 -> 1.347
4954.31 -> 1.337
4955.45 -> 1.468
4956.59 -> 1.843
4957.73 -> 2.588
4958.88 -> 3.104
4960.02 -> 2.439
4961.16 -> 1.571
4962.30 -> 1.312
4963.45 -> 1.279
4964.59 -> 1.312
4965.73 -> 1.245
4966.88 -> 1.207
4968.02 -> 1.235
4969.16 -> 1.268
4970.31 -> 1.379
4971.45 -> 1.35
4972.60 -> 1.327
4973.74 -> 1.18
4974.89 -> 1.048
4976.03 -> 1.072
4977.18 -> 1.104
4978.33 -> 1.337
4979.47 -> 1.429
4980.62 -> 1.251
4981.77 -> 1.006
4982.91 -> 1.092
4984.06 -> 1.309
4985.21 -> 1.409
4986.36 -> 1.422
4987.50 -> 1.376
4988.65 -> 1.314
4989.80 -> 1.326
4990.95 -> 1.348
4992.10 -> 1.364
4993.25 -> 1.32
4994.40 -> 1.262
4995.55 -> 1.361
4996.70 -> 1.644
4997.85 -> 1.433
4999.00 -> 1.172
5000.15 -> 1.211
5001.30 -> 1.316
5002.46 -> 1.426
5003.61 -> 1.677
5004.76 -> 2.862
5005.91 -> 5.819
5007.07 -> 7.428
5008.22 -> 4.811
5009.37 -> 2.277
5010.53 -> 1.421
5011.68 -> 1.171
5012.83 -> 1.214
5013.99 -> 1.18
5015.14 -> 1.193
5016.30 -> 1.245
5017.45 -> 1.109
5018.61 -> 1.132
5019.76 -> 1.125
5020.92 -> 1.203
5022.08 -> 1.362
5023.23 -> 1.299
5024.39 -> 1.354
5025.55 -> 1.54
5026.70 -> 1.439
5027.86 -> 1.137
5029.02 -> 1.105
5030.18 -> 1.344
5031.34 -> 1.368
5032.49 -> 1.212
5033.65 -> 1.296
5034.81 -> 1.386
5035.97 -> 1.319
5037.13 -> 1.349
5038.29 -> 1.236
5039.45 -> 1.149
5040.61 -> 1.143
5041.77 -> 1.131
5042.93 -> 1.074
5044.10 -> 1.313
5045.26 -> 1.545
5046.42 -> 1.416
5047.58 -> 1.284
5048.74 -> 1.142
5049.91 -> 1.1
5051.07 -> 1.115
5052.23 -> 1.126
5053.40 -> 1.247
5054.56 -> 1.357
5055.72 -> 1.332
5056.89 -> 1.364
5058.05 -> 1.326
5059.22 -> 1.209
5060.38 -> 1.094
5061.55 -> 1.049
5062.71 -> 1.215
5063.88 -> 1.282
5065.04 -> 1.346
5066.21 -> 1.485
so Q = 8.2 angstroms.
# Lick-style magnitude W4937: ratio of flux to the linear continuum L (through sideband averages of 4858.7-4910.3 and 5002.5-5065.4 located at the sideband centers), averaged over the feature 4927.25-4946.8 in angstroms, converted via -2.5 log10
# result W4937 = 0.09 mag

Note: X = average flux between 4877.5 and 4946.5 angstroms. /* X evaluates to 1.35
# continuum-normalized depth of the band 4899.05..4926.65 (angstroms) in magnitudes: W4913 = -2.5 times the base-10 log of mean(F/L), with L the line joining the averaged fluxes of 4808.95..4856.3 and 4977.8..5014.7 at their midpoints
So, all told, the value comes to 0.16 mag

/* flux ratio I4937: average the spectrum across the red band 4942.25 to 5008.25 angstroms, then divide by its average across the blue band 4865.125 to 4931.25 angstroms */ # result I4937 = 1.26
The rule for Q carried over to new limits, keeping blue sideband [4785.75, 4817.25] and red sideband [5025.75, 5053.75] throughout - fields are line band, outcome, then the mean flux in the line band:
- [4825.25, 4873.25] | -1.6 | 1.38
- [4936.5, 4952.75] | -1.2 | 1.39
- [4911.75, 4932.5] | -0.6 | 1.34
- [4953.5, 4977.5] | -4.2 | 1.51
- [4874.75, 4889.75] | 0.0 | 1.32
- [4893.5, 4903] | 0.1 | 1.3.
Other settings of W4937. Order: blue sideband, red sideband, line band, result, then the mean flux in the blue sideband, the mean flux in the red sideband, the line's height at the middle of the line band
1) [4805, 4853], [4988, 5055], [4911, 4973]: 0.017 mag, 1.29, 1.57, 1.46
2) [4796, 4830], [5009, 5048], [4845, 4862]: -0.116 mag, 1.32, 1.29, 1.31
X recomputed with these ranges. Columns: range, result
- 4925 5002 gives 1.4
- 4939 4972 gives 1.51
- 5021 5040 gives 1.3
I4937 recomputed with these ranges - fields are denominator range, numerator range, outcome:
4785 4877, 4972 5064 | 1.11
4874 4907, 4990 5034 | 1.31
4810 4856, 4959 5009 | 1.36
